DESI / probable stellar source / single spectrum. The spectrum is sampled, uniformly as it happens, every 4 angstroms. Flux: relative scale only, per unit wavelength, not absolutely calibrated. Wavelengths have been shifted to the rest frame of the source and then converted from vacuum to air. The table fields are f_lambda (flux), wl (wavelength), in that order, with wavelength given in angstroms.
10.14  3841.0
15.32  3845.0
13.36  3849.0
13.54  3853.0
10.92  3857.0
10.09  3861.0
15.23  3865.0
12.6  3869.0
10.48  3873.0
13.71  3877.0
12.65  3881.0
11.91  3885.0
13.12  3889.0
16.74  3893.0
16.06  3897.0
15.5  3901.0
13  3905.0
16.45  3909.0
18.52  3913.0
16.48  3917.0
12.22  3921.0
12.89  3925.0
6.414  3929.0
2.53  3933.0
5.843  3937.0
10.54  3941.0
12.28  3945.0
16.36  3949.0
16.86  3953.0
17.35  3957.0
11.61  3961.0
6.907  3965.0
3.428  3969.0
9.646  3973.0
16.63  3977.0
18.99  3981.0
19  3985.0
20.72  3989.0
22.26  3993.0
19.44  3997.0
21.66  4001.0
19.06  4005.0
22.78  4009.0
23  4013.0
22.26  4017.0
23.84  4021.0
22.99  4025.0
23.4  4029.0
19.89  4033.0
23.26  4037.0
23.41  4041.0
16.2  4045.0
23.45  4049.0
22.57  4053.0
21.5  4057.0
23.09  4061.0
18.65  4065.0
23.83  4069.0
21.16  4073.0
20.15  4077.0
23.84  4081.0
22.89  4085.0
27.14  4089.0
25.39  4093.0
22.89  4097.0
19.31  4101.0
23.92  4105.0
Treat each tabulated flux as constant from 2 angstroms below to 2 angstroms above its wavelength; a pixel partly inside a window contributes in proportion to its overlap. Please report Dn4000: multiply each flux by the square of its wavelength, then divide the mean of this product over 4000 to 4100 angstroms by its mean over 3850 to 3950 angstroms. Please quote 1.91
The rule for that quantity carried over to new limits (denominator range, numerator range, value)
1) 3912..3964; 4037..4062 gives 1.91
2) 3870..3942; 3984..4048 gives 1.82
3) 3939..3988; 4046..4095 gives 1.78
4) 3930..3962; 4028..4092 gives 2.04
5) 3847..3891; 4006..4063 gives 1.93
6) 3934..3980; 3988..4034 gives 1.94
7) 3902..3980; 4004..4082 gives 1.92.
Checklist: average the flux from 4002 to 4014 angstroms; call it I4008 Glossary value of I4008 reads 21.5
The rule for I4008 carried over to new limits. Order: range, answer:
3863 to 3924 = 14.3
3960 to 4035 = 18.4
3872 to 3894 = 13.1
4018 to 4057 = 22.1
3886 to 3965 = 13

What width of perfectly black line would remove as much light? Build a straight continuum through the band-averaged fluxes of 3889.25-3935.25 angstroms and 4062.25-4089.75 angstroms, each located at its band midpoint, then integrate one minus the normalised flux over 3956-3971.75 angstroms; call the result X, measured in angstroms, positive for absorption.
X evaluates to 6.6 angstroms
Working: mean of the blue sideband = 13.3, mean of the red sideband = 22.3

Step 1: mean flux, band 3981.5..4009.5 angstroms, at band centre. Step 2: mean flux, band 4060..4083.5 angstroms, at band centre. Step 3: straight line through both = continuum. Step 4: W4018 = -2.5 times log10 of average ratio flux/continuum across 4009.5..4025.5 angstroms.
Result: -0.106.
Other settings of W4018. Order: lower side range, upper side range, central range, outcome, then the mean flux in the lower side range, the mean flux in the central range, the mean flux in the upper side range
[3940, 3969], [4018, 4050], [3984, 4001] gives -0.20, 12.5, 20.6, 22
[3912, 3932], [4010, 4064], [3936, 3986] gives 0.23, 12.5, 12.7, 22.2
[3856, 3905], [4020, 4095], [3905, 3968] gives 0.31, 13.3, 12.1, 22.4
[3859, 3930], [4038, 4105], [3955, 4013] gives 0.10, 13.7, 16.6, 22.3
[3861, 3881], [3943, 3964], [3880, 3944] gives 0.08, 12.7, 12.5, 14.5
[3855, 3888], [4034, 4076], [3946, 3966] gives 0.17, 12.2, 14.1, 21.6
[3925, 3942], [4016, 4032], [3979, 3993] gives -0.22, 6.86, 20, 23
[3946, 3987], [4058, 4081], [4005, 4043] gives -0.24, 13.6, 22.6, 21.6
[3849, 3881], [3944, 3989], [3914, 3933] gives 0.17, 12.4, 11.3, 13.9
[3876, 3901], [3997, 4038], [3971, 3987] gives 0.22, 14.2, 16.1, 22.1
